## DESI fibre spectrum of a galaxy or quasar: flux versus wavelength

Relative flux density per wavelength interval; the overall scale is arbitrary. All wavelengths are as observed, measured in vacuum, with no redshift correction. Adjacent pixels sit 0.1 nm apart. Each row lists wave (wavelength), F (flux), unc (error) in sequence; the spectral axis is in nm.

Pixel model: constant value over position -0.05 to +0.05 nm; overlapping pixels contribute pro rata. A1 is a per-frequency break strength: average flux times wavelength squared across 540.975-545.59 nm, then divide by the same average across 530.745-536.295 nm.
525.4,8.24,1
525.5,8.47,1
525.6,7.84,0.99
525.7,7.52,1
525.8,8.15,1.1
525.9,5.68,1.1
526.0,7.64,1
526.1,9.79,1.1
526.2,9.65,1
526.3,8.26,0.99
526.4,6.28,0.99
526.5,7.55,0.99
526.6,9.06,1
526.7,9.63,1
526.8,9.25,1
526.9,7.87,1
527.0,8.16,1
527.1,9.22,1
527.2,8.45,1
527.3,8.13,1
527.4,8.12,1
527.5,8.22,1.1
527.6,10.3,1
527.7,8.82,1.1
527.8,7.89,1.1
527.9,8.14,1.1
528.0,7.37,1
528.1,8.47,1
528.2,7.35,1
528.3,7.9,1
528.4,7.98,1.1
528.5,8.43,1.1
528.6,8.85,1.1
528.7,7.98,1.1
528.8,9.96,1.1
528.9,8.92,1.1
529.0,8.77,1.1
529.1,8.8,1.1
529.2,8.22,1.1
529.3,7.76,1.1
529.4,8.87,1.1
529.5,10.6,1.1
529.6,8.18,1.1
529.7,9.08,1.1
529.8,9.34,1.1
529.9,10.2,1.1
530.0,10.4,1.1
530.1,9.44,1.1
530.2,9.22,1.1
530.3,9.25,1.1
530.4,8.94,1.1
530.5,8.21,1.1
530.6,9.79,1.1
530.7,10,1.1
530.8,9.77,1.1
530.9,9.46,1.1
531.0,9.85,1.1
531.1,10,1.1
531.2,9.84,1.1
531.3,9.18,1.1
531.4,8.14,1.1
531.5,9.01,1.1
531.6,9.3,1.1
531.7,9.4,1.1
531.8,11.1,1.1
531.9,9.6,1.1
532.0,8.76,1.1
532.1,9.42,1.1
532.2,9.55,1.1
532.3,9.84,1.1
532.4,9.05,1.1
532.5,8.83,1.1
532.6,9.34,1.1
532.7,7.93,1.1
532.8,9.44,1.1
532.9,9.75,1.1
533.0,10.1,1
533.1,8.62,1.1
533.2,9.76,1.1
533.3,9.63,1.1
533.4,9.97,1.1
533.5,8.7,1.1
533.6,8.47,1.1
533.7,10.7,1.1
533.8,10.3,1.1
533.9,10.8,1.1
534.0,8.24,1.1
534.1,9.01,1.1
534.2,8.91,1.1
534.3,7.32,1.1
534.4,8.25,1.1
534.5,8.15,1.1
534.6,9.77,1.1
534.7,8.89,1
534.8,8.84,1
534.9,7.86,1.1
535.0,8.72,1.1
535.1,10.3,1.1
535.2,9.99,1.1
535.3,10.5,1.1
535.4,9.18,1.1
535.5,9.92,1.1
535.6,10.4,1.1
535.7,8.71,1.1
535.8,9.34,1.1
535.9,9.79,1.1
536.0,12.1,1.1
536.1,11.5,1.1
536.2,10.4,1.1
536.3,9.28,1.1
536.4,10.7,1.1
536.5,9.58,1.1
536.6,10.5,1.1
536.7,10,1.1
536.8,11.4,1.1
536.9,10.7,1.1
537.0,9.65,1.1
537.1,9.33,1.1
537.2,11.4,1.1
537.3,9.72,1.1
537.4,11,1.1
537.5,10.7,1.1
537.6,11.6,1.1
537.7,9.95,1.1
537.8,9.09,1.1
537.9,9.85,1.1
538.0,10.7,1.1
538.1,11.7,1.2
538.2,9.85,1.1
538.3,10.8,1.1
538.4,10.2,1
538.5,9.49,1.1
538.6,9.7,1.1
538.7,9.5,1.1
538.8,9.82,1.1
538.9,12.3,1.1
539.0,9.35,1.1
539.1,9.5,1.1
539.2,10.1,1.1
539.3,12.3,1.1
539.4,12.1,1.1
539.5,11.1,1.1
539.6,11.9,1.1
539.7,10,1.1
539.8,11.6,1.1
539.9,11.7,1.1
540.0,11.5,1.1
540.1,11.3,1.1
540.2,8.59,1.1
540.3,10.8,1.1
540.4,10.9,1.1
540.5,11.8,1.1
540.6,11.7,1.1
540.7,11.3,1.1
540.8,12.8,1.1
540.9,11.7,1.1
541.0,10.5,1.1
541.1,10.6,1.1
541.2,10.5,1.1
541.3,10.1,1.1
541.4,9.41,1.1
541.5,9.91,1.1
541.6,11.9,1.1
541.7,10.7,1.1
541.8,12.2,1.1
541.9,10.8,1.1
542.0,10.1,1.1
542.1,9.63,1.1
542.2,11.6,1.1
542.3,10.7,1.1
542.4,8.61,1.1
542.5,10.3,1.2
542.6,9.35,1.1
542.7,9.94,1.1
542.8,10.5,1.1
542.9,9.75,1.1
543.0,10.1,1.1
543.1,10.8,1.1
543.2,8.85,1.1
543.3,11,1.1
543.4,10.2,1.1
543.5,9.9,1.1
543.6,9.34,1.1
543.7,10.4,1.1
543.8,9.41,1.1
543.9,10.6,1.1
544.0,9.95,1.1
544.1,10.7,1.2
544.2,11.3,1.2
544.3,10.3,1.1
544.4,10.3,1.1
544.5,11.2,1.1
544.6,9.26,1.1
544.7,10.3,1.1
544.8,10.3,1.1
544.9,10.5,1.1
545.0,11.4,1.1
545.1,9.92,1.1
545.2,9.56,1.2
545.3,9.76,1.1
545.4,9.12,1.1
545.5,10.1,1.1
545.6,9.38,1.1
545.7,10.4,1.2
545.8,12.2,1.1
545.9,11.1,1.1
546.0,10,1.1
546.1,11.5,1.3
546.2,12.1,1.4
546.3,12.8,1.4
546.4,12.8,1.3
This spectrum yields 1.12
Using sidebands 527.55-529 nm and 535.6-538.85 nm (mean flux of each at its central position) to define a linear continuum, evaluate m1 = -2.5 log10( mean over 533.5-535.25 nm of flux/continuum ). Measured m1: 0.070 mag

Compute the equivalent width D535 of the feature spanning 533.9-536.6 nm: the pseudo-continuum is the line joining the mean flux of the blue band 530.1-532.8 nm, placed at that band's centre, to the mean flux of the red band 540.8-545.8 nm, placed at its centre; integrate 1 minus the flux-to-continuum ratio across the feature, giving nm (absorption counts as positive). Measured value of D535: 0.046 nm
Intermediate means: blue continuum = 9.34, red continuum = 10.3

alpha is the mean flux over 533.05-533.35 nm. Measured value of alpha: 9.34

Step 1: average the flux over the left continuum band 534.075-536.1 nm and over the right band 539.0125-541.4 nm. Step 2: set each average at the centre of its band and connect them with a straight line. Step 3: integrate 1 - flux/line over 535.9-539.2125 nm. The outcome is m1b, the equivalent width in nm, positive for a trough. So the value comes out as -0.07 nm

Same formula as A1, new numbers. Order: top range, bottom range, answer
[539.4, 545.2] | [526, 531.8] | 1.25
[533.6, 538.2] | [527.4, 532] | 1.12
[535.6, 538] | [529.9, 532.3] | 1.11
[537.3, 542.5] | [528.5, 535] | 1.20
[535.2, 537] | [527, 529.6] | 1.23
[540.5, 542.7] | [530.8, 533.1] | 1.18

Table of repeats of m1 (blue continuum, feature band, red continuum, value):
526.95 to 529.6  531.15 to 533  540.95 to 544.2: -0.040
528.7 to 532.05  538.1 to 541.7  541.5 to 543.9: -0.076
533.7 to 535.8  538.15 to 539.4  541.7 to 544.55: -0.062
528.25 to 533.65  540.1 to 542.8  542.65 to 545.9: -0.067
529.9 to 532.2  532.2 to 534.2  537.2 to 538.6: 0.042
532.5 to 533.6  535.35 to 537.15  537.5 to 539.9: -0.014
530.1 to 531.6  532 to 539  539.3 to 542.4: 0.036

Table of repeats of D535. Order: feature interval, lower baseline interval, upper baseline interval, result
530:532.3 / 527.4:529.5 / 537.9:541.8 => -0.11 nm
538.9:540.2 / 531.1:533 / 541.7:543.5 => -0.13 nm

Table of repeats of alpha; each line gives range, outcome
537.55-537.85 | 10.2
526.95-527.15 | 8.69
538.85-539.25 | 10.3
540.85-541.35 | 10.7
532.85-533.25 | 9.56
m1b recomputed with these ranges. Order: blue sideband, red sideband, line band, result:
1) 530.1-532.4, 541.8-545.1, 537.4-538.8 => -0.05 nm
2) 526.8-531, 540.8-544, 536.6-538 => -0.09 nm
